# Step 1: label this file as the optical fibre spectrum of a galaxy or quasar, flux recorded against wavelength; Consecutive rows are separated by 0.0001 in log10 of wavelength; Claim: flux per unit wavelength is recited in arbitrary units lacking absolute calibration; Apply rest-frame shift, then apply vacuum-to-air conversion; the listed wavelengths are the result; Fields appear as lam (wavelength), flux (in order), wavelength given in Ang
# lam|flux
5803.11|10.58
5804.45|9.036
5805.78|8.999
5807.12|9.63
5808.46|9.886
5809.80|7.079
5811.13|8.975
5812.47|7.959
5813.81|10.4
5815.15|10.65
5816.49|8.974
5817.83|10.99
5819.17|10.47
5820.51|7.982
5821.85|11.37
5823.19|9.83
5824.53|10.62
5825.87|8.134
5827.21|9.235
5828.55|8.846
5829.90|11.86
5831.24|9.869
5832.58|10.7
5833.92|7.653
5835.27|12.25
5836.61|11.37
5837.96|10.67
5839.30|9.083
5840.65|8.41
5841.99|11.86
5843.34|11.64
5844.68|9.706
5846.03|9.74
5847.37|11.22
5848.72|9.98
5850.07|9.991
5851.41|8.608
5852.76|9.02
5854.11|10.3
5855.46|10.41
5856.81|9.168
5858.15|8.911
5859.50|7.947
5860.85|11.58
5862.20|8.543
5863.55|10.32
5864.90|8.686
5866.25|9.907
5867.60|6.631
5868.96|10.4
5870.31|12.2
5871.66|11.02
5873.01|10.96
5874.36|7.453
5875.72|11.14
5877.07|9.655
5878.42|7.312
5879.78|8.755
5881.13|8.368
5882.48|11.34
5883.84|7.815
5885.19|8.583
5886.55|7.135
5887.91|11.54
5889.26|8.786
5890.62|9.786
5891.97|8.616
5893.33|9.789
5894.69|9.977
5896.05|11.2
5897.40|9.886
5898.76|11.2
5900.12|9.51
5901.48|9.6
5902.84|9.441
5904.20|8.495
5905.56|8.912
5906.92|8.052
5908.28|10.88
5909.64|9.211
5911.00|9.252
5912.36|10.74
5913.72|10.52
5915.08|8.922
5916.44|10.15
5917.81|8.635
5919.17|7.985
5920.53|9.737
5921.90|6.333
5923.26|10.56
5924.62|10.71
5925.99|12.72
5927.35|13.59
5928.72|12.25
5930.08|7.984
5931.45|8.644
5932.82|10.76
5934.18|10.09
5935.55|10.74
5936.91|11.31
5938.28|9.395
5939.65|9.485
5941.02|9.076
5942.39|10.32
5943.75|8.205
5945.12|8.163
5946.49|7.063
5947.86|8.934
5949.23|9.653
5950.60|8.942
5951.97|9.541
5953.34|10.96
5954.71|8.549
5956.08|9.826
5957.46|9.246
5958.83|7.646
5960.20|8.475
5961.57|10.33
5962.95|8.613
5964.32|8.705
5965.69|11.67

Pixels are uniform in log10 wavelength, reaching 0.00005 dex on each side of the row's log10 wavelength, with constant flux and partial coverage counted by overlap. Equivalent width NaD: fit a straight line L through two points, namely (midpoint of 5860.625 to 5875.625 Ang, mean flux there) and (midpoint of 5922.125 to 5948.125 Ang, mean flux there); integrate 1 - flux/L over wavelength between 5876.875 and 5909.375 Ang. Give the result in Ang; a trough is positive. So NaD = 1.6 Ang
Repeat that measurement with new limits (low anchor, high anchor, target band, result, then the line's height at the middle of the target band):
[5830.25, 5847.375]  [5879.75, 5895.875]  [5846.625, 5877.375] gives 0.3 Ang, 9.83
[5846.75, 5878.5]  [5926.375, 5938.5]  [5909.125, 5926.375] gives 1.4 Ang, 10.4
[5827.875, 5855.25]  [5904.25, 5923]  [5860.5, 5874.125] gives -0.1 Ang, 9.8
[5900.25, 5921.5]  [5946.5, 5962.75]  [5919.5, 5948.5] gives -1.7 Ang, 9.24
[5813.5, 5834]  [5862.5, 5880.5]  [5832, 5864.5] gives -0.8 Ang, 9.72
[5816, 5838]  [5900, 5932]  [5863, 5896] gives 1.3 Ang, 9.84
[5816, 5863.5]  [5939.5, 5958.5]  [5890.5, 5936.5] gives -2.4 Ang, 9.37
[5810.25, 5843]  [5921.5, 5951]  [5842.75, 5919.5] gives 2.3 Ang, 9.87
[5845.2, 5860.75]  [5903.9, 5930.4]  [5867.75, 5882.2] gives 0.1 Ang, 9.71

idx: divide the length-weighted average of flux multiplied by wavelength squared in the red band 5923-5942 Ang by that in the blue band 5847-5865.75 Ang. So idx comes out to 1.12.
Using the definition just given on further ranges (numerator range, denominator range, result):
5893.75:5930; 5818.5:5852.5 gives 1.01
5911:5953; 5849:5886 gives 1.05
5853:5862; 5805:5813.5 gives 1.11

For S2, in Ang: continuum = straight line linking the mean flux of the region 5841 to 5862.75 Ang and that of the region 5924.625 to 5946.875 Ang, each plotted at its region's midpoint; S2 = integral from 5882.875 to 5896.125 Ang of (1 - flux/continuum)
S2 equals 0.9 Ang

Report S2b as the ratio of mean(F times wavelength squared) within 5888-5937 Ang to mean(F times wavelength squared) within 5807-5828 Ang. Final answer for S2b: 1.07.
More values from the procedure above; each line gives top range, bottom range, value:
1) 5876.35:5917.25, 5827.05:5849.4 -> 0.94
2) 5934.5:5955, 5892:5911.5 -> 0.99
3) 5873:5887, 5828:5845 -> 0.87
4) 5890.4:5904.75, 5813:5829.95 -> 1.02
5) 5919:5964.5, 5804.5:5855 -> 1.01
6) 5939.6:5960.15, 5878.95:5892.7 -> 1.02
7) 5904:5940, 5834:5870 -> 1.03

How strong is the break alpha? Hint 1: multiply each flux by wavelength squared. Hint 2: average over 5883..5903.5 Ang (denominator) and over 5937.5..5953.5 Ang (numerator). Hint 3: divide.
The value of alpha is 1.0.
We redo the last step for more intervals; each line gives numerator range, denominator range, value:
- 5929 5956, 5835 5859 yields 0.96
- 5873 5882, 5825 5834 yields 0.95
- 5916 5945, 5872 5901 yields 1.06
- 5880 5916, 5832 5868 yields 0.99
